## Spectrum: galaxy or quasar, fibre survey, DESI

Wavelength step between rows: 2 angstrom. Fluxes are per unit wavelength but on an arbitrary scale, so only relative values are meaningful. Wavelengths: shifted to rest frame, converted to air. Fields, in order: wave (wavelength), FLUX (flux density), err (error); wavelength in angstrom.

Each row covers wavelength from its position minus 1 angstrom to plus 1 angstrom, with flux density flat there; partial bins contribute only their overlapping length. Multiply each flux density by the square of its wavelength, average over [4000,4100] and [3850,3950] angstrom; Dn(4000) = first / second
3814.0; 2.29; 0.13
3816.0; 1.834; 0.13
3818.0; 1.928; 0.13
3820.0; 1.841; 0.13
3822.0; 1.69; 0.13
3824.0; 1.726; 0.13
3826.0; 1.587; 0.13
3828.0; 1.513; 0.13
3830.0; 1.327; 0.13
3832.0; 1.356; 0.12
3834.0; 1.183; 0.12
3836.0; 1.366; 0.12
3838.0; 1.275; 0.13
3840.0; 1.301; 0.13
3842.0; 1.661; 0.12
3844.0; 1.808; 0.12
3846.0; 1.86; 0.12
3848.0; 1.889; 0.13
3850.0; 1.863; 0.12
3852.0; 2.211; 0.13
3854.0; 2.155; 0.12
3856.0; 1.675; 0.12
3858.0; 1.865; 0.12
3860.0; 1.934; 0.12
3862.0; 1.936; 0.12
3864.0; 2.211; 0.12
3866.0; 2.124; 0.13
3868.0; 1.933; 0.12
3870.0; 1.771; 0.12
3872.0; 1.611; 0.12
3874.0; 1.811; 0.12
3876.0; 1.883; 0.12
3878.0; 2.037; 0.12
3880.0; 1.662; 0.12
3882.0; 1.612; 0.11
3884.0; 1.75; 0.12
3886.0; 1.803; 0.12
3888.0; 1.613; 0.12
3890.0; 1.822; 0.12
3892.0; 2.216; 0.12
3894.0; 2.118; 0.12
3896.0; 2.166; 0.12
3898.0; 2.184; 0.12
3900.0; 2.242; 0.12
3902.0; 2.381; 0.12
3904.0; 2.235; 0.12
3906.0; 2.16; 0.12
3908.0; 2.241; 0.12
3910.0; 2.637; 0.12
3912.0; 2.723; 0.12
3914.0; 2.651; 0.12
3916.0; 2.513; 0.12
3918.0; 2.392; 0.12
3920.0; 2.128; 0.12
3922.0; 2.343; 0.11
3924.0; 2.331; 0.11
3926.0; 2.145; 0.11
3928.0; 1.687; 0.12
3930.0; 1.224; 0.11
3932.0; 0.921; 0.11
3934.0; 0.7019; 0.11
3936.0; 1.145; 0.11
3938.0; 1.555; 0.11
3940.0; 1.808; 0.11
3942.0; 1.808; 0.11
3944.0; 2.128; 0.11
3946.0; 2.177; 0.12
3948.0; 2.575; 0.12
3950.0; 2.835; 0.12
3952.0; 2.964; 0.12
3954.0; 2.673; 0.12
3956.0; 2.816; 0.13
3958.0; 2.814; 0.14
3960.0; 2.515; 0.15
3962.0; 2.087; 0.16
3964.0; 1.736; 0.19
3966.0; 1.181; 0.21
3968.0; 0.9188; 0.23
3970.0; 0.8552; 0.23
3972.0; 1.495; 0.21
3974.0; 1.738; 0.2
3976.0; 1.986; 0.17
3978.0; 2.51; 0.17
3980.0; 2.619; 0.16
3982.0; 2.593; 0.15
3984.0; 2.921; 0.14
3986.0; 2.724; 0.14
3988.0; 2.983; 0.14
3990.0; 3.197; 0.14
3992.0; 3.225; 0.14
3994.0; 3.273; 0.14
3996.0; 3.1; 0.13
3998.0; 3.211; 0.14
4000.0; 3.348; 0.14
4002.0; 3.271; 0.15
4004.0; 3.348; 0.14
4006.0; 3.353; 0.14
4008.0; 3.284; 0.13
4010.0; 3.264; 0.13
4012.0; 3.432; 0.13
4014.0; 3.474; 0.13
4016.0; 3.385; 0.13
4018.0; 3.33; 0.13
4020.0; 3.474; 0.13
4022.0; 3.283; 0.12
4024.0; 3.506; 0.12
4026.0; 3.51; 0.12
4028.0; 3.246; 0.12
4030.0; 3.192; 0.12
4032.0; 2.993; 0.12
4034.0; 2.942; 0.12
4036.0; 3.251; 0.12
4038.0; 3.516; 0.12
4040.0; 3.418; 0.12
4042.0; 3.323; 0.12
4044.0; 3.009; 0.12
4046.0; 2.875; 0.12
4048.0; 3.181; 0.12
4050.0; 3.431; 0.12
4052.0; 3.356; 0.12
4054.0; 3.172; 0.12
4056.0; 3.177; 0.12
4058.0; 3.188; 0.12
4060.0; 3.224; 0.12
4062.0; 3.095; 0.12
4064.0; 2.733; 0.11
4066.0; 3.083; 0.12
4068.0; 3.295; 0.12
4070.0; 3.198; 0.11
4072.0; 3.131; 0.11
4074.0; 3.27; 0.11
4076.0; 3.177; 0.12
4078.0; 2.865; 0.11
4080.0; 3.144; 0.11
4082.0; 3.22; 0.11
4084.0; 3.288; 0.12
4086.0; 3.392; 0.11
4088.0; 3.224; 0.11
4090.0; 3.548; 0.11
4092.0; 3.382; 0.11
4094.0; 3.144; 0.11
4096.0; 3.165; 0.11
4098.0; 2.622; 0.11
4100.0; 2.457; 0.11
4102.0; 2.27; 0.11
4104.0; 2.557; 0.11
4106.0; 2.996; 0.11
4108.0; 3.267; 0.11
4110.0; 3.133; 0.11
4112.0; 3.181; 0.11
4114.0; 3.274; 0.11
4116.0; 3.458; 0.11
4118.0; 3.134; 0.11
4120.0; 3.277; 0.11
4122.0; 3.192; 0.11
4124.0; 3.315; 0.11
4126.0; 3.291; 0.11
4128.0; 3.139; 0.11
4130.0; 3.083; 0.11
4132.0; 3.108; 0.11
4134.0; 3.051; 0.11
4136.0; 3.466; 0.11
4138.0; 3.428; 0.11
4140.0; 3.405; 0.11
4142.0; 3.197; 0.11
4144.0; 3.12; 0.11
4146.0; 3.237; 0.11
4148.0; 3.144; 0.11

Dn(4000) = 1.75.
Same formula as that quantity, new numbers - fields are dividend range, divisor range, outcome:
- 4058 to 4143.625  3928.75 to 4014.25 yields 1.39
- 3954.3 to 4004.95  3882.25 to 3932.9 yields 1.24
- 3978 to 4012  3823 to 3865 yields 1.97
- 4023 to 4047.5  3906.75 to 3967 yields 1.60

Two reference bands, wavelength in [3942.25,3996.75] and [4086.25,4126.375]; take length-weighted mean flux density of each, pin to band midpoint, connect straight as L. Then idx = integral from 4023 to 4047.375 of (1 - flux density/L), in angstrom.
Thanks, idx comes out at -4.5 angstrom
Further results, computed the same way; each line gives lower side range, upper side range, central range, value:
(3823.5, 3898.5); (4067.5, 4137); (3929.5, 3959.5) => 3.1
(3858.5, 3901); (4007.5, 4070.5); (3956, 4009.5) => 4.6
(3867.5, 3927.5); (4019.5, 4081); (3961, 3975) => 6.3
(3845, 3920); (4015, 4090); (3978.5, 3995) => -0.9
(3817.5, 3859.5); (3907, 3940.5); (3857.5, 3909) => -4.4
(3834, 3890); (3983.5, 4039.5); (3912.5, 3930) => 1.0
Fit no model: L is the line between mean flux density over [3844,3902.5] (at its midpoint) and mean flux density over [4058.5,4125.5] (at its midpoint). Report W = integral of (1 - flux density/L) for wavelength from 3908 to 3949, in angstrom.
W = 4.4 angstrom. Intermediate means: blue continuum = 1.94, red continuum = 3.11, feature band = 1.99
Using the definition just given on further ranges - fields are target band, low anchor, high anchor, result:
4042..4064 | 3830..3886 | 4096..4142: -3.17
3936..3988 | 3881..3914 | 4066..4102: 6.71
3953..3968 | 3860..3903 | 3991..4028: 3.33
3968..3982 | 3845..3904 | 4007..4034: 5.08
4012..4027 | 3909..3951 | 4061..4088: -3.89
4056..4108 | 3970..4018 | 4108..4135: 0.66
